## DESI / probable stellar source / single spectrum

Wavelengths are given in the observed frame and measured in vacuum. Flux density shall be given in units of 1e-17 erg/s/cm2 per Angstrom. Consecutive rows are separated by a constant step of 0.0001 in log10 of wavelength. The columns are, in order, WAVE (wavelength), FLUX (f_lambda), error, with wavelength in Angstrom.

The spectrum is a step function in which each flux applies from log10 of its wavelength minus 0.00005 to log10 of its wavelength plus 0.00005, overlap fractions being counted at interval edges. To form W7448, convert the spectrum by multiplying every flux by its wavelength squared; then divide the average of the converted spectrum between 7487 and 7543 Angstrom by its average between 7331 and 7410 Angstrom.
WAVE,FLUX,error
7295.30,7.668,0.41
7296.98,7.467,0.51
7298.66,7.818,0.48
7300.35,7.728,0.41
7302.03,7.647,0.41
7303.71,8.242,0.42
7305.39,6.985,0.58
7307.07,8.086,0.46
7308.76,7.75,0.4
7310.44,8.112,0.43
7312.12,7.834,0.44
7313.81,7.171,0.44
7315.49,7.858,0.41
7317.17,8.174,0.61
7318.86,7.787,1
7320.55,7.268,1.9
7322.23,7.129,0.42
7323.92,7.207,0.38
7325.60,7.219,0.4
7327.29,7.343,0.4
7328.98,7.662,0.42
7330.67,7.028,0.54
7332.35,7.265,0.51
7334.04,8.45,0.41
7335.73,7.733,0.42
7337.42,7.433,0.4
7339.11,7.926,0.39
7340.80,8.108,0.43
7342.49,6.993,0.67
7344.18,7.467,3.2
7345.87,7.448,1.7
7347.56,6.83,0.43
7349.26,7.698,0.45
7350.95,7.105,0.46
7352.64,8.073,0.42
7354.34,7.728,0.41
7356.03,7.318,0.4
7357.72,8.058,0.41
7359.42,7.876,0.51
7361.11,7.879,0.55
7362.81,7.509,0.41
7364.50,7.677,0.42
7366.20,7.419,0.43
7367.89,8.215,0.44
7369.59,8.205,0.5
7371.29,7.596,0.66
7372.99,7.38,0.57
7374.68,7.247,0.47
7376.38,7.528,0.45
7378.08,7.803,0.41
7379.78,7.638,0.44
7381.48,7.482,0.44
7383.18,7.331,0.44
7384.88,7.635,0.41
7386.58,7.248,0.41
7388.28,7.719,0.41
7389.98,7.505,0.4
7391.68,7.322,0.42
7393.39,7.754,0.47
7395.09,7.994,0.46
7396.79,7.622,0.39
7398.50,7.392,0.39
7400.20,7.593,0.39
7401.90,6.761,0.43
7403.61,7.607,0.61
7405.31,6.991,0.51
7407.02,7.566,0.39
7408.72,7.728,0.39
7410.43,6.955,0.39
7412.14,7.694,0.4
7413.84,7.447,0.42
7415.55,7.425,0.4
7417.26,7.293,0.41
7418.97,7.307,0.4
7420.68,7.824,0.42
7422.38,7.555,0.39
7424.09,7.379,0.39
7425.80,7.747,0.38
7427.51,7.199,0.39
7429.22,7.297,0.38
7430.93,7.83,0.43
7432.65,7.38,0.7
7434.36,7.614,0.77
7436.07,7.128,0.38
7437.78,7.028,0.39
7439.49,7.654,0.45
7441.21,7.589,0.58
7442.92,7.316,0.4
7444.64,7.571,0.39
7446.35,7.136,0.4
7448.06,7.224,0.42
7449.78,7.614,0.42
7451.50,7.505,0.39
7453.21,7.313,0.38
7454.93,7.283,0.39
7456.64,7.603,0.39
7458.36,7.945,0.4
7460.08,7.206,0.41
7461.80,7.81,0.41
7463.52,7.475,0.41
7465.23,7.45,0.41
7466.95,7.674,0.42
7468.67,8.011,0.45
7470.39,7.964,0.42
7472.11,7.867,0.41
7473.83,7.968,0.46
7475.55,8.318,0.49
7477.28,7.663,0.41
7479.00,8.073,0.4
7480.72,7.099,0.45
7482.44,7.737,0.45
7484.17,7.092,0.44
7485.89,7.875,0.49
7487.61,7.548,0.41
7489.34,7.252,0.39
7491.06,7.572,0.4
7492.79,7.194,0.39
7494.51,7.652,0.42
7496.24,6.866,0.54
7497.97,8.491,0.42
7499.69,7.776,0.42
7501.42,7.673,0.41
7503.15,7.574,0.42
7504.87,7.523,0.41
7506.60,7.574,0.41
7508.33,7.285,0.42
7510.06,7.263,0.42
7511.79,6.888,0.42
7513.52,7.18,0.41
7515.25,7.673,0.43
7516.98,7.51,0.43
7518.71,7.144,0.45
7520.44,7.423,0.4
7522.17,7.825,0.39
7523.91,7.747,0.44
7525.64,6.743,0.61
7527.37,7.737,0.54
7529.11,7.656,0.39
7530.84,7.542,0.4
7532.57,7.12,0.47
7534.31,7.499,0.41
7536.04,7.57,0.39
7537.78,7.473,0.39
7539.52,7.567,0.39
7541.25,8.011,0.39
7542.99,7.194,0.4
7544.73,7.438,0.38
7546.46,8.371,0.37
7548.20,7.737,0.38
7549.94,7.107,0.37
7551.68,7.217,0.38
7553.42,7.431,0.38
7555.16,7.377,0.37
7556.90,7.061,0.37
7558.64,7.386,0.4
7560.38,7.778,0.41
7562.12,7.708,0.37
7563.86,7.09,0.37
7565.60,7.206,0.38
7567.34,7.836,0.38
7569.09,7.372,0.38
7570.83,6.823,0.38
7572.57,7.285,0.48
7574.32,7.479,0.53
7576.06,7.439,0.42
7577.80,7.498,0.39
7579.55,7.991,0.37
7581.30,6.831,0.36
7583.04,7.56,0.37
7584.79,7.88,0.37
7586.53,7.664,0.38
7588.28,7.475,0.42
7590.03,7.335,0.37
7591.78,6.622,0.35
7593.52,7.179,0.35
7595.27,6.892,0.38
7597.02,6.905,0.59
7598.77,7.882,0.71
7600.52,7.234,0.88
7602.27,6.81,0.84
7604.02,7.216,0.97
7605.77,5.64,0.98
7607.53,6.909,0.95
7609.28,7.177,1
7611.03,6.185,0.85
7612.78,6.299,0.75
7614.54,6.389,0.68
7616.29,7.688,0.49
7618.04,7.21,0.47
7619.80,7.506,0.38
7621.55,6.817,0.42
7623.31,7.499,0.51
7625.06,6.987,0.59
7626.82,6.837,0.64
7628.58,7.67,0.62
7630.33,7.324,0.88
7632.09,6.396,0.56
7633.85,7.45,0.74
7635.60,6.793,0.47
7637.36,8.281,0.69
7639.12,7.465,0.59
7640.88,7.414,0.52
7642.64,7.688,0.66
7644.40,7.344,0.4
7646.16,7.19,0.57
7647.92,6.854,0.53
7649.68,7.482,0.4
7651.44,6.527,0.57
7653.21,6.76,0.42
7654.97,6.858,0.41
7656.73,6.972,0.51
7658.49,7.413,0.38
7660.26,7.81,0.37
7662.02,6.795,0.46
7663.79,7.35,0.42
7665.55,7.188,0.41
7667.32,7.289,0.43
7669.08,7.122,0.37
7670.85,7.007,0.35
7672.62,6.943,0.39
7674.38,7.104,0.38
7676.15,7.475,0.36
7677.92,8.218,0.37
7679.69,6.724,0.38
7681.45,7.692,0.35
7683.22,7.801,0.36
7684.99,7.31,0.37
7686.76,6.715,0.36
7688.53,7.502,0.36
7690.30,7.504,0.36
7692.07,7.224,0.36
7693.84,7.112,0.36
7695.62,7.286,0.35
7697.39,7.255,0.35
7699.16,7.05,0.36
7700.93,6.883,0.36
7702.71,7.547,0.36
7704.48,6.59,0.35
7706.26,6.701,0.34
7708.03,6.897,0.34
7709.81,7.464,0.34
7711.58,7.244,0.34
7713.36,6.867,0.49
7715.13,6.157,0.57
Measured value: 1.03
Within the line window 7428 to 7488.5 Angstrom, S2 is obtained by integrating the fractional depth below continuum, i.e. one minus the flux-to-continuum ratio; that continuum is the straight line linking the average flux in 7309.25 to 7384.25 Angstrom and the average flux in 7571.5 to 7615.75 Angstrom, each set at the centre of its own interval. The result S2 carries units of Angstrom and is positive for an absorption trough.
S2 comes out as -1.54 Angstrom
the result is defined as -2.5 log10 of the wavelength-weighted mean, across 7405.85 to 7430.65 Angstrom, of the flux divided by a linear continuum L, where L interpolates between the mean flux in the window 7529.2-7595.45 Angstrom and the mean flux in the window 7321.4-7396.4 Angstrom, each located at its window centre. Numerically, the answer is 0.01 mag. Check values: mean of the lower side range 7.57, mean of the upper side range 7.43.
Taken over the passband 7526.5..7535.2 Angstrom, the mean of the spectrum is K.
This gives 7.51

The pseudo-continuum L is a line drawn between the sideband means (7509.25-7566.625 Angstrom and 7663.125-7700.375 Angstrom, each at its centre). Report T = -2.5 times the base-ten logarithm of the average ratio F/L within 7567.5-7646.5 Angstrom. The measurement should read 0.03 mag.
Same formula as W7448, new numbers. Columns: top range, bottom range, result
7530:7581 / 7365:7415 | 1.04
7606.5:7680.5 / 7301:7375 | 1.02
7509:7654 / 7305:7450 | 1.02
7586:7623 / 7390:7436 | 0.99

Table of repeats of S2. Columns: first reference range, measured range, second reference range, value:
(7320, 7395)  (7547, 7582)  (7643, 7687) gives -0.33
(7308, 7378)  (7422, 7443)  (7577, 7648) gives 0.06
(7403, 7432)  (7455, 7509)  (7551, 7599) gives -1.58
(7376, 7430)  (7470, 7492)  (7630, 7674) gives -0.89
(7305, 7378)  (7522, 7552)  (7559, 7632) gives -1.00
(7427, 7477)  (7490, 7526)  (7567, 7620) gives -0.33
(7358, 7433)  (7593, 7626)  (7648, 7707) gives 1.37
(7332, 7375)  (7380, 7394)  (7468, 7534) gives 0.23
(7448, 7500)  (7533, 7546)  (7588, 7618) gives -0.50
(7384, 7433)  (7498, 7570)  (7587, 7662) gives -2.21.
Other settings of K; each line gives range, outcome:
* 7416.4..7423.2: 7.5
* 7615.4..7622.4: 7.31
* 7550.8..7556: 7.34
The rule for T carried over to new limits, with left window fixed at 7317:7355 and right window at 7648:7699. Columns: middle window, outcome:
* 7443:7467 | -0.01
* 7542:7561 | -0.02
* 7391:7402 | -0.01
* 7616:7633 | 0.01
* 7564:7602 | -0.01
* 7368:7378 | -0.02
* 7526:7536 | -0.02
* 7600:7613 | 0.09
